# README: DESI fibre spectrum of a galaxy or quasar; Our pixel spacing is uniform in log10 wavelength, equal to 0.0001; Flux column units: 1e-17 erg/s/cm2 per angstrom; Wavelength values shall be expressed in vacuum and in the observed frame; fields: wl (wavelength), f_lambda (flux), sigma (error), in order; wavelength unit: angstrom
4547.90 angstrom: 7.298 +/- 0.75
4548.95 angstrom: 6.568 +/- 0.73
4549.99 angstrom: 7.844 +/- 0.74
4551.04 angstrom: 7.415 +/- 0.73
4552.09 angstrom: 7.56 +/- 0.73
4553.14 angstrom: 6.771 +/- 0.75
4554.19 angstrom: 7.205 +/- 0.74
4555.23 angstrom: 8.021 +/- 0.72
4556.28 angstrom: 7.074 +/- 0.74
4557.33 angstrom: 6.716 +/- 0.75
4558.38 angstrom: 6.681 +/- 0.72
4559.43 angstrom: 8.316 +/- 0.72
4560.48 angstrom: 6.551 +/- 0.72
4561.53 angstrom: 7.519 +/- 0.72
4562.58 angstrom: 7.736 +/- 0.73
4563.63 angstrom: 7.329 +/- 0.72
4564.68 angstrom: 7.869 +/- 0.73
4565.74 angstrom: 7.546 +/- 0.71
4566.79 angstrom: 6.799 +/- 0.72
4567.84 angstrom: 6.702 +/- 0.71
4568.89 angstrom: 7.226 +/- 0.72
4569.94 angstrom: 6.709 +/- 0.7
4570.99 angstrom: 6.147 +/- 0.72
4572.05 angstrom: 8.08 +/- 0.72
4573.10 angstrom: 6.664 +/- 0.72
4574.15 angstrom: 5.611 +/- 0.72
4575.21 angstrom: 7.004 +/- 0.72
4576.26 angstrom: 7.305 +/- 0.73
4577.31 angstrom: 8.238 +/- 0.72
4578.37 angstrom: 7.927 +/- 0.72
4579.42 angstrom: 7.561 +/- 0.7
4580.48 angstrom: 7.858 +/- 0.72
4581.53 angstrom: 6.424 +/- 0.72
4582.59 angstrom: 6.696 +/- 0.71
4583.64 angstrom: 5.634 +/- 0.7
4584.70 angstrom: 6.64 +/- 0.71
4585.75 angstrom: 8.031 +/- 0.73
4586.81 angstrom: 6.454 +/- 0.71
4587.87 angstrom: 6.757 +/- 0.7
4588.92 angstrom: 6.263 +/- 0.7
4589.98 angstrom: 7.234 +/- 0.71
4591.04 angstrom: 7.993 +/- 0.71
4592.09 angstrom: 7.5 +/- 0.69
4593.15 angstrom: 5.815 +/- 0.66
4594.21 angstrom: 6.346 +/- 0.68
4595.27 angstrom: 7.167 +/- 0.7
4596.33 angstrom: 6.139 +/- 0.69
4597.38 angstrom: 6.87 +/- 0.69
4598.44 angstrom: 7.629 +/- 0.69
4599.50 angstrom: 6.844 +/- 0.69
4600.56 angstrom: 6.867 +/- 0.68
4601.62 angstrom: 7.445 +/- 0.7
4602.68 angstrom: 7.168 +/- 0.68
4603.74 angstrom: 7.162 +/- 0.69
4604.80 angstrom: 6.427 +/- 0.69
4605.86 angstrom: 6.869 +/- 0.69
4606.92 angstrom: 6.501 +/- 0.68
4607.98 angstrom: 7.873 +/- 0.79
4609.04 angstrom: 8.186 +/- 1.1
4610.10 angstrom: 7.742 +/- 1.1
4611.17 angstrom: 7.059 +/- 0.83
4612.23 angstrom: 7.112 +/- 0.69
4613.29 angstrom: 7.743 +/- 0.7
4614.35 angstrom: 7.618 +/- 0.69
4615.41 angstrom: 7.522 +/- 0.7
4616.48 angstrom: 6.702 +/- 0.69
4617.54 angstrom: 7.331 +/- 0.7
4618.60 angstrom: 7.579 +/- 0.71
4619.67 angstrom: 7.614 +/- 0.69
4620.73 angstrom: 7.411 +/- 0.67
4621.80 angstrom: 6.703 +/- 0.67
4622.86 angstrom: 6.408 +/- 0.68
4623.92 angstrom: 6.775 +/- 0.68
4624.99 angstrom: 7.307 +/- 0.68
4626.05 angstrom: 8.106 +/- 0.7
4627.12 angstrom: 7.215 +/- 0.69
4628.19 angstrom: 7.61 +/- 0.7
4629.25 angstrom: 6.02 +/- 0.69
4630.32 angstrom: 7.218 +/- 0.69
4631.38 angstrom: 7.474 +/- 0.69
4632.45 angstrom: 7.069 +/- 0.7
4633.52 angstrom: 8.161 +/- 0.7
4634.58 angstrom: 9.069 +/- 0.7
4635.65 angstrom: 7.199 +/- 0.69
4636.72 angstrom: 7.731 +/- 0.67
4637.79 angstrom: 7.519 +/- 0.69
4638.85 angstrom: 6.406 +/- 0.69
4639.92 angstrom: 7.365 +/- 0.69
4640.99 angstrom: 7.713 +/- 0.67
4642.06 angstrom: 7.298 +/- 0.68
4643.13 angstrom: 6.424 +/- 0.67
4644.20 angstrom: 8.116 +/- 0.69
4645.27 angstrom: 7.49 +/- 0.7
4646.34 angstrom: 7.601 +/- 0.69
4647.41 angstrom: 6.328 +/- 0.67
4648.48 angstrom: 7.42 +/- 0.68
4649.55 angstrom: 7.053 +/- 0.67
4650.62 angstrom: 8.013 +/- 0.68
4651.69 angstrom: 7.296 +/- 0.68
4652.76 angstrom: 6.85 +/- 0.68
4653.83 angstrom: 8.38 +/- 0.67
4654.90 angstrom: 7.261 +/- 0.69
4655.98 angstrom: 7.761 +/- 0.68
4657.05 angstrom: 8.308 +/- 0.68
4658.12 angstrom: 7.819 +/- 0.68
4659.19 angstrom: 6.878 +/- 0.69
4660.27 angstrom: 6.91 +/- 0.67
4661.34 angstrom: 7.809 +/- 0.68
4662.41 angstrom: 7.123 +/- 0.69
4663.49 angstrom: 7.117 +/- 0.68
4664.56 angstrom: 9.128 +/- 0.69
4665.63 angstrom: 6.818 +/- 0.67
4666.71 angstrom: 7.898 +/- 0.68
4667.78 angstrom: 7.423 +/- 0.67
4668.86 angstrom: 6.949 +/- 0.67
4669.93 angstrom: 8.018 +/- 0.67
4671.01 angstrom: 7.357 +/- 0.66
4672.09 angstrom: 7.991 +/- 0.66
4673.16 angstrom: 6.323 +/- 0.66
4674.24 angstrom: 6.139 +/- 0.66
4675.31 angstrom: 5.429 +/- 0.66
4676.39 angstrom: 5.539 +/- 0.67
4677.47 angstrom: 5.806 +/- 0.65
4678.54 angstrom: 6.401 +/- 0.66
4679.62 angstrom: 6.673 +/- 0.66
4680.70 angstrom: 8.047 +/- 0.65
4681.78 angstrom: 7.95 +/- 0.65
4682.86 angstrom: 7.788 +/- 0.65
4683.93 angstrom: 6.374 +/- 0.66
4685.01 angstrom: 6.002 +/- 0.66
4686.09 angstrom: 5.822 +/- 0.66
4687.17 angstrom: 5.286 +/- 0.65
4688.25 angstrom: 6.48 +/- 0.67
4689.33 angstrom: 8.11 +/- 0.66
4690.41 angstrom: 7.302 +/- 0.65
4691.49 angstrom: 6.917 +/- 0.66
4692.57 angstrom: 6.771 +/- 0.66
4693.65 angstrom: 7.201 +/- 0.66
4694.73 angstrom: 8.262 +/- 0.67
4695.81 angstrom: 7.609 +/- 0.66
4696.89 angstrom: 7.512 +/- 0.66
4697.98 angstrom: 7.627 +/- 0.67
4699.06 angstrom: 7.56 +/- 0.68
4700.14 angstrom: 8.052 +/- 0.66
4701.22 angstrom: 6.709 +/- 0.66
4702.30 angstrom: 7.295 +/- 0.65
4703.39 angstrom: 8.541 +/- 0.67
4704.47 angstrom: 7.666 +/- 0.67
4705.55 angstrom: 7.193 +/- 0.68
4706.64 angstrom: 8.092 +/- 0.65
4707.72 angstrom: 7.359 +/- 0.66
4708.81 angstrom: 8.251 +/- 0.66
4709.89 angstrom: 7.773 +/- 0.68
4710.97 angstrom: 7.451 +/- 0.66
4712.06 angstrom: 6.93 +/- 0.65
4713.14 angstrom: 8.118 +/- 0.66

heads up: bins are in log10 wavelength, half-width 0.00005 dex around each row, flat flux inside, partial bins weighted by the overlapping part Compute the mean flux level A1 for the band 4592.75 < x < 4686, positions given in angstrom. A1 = 7.2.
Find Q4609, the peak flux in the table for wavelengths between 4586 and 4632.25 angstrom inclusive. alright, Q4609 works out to 8.186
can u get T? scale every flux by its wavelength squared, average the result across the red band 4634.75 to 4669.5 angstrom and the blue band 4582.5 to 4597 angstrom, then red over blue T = 1.1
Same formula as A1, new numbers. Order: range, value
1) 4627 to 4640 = 7.4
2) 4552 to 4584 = 7.15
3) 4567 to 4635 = 7.13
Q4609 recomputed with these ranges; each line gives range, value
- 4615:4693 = 9.128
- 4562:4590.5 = 8.238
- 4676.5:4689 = 8.047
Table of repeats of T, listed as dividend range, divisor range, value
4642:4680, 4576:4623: 1.04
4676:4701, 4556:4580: 1.03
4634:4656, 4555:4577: 1.08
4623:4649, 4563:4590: 1.07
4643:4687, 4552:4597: 1.05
